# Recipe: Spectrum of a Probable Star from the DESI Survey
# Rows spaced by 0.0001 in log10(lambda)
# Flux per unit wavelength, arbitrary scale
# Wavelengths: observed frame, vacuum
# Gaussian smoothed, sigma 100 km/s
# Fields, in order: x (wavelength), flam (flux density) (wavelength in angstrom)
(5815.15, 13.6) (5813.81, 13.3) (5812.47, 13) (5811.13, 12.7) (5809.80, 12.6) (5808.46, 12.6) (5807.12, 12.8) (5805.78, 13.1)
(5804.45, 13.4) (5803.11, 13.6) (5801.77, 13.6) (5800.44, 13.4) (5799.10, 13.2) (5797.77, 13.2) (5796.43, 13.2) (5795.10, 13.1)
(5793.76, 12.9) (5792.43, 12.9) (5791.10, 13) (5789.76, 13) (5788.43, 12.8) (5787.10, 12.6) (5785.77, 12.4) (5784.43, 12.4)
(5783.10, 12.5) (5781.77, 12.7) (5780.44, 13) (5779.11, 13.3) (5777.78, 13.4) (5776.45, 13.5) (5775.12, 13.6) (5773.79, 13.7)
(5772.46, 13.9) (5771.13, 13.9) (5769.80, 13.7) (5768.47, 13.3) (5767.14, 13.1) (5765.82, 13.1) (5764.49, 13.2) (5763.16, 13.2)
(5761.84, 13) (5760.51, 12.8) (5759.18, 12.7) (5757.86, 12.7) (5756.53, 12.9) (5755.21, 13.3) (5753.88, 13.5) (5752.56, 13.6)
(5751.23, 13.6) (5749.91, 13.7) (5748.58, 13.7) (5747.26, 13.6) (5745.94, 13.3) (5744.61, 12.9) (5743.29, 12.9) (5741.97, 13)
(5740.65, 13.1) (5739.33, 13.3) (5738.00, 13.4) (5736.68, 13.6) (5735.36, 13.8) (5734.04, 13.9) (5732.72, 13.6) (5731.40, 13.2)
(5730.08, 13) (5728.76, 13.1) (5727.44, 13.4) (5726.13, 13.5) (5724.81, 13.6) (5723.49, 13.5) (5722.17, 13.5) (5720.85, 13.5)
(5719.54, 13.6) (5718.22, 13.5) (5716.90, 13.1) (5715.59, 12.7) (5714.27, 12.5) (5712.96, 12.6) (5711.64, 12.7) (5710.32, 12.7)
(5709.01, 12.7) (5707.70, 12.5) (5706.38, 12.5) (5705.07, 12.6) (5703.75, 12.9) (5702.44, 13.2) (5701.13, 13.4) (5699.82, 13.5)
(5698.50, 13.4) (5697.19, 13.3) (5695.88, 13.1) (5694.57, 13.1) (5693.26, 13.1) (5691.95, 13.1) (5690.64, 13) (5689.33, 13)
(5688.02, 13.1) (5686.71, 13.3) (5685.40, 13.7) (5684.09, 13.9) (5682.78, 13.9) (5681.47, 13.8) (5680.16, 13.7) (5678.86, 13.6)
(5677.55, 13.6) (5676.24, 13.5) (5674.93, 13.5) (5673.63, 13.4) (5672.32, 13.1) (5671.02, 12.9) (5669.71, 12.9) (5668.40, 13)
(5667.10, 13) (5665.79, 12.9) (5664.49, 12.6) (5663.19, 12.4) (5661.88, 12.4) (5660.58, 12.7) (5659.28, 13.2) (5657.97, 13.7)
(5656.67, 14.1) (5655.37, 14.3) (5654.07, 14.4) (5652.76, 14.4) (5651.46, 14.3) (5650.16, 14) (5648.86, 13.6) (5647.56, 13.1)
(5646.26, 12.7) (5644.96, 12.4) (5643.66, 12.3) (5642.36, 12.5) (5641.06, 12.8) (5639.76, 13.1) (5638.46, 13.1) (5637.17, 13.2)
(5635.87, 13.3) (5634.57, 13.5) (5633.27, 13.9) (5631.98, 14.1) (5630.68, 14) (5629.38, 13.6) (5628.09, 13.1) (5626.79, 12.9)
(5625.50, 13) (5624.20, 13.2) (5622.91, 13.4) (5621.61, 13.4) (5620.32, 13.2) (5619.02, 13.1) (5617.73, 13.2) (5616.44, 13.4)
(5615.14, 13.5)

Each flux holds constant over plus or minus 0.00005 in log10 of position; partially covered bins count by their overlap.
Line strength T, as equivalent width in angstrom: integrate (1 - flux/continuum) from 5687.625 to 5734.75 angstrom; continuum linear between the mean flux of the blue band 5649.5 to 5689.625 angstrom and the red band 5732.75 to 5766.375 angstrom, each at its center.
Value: 0.8 angstrom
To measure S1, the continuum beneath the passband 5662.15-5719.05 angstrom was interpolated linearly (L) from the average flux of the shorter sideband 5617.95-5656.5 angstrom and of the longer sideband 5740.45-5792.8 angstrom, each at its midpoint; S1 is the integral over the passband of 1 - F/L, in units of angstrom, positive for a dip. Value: 0.8 angstrom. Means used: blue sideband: 13.4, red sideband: 13.2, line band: 13.1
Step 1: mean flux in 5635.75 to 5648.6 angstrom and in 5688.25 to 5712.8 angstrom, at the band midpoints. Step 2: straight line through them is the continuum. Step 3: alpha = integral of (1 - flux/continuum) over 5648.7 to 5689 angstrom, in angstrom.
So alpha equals -1.65 angstrom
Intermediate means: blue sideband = 12.9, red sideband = 13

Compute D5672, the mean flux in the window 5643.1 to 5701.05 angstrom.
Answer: 13.3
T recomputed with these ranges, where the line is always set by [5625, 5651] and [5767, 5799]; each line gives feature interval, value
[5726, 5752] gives -0.4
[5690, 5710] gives 0.2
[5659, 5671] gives 0.4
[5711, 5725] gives 0.0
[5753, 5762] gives 0.1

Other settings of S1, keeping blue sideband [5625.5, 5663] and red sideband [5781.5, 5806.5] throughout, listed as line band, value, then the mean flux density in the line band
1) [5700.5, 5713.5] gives 0.4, 12.8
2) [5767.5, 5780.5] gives -0.5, 13.5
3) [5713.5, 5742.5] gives -0.4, 13.3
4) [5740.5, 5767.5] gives -0.2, 13.2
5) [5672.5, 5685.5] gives -0.4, 13.6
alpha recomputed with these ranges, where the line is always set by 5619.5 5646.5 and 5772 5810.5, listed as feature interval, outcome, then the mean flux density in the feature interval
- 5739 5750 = -0.12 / 13.3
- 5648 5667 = -0.46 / 13.5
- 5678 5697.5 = -0.35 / 13.4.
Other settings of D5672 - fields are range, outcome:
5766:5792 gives 13.1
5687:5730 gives 13.1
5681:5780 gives 13.3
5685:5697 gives 13.2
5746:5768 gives 13.2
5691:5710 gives 13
